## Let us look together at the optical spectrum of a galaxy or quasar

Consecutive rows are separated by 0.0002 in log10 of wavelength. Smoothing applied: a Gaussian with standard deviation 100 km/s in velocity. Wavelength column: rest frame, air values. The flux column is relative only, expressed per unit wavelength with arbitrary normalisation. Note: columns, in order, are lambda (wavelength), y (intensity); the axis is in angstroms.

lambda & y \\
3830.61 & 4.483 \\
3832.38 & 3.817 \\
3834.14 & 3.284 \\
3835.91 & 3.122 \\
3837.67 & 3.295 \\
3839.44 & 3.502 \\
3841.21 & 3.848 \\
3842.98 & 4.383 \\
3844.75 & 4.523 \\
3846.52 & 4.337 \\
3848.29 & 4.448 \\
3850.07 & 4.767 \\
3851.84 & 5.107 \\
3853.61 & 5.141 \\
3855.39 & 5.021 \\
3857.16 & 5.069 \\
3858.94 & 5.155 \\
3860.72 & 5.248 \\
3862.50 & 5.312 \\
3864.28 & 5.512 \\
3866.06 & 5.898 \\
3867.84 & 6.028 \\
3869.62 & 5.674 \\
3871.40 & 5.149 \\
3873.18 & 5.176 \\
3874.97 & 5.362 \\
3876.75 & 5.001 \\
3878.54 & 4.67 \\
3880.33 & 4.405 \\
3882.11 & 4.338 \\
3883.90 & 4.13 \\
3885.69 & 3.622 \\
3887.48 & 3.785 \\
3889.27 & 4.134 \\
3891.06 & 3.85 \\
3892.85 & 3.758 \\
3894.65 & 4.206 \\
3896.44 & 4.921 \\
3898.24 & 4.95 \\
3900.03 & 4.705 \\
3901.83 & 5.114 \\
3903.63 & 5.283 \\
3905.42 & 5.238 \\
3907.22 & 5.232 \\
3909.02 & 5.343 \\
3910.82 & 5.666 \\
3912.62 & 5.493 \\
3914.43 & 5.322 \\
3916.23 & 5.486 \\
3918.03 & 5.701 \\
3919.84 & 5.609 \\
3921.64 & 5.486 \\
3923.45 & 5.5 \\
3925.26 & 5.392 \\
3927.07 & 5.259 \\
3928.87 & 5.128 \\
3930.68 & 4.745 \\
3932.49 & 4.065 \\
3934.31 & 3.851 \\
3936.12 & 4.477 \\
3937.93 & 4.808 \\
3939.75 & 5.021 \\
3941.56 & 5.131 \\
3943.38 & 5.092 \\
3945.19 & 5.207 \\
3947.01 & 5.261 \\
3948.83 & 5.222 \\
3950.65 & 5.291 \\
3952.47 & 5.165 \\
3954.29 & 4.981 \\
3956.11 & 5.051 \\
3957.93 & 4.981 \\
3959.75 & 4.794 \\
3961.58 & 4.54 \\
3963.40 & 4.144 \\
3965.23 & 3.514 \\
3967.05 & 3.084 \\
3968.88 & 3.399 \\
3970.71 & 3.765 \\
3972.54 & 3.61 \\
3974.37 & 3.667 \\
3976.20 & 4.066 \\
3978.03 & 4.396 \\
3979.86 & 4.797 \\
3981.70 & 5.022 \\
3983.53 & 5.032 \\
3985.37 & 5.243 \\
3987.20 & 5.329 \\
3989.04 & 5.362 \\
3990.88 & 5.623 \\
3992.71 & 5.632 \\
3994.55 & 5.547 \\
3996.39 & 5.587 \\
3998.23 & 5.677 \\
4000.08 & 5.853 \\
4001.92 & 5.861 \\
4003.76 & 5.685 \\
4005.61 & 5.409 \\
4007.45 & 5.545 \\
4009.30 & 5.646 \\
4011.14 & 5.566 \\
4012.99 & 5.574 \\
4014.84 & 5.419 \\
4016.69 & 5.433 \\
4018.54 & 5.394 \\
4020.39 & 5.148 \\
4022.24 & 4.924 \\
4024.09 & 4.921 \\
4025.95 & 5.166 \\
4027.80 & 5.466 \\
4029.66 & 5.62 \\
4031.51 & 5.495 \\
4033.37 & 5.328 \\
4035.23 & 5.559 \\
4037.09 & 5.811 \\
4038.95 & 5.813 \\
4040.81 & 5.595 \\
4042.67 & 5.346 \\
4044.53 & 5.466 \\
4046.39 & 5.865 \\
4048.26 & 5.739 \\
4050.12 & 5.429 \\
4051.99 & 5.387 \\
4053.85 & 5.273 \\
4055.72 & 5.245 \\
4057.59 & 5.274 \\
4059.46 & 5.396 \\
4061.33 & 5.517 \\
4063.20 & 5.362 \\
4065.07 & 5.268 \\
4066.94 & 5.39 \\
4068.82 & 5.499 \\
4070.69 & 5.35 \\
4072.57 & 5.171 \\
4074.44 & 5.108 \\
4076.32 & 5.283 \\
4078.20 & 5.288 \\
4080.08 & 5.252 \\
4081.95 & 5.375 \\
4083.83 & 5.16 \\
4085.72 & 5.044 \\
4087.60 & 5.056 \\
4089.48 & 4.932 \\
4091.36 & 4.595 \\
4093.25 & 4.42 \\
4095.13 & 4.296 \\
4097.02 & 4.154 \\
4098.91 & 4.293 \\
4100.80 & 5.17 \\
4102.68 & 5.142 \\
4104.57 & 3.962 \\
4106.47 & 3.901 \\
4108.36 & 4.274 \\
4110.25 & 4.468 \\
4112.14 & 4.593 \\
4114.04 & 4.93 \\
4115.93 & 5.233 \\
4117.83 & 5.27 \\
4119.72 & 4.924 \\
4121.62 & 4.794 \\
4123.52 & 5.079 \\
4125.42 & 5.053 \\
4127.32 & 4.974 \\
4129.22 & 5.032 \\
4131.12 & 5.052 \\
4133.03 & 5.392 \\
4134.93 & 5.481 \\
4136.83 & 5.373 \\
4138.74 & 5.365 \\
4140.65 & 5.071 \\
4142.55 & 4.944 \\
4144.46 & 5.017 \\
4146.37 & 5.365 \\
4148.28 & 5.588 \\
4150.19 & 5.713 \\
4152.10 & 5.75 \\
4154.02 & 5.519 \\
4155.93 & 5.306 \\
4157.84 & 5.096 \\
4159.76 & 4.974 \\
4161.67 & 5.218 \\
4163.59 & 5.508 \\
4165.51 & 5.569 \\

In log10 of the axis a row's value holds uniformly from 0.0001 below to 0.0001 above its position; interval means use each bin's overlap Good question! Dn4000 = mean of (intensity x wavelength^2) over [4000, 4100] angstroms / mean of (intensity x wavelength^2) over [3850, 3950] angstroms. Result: 1.14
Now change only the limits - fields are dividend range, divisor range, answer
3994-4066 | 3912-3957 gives 1.13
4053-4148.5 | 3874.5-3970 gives 1.15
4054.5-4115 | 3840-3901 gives 1.16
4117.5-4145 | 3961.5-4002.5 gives 1.17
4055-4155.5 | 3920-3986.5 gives 1.17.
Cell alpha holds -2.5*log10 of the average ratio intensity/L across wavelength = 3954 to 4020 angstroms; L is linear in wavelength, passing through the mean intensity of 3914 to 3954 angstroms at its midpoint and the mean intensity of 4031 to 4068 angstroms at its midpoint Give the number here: 0.07 mag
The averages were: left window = 5.1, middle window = 4.95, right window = 5.48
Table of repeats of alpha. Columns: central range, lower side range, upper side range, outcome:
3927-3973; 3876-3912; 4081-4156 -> 0.026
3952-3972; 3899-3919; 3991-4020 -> 0.266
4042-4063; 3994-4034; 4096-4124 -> -0.061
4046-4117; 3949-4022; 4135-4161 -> 0.033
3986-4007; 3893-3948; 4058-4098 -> -0.104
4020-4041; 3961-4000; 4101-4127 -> -0.153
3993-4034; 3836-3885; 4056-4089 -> -0.067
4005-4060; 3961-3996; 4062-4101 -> -0.139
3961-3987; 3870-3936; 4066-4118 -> 0.162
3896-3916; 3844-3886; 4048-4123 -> -0.050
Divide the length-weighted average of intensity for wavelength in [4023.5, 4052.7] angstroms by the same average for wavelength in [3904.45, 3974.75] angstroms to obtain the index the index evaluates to 1.14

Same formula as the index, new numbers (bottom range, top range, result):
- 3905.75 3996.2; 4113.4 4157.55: 1.07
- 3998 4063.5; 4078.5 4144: 0.89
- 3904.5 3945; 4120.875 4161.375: 1.02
